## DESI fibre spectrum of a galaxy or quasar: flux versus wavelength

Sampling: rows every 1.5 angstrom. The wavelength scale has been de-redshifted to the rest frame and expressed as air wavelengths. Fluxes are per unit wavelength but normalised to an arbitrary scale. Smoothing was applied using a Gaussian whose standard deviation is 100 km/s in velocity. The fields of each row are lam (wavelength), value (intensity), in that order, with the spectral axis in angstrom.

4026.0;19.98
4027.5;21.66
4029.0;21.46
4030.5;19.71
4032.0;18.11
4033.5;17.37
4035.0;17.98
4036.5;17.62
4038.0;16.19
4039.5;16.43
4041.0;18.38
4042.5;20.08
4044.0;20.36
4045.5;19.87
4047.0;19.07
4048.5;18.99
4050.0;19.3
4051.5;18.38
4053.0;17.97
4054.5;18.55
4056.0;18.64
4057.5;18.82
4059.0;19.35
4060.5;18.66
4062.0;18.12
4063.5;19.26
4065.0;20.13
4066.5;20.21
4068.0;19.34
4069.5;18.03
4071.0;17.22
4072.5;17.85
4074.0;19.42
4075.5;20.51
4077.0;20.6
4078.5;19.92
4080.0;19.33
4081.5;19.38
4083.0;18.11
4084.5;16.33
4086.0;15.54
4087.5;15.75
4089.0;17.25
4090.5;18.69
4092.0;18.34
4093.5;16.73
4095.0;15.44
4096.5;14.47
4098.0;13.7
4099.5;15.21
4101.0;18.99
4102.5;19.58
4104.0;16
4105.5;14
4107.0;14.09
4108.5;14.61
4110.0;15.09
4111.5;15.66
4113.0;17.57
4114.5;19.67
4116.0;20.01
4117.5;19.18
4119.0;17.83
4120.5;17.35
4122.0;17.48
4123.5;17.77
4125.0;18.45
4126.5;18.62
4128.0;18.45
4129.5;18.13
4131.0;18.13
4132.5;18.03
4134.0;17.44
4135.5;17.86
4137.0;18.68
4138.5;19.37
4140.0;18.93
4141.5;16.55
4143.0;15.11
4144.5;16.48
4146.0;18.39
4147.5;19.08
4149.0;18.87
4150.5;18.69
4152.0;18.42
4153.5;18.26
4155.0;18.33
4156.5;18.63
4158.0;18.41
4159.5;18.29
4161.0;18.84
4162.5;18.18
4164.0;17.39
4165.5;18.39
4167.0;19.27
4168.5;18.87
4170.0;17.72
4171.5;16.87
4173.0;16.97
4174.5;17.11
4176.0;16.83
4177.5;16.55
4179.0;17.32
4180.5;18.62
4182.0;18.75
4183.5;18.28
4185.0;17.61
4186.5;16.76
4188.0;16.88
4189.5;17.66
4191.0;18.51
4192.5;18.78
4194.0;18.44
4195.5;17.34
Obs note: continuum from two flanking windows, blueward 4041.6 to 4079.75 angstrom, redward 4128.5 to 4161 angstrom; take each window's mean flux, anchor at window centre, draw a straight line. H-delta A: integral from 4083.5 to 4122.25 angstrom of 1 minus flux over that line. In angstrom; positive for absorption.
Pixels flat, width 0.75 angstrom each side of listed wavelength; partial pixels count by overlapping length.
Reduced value 4.0 angstrom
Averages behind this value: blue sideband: 19.1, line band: 16.7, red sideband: 18.1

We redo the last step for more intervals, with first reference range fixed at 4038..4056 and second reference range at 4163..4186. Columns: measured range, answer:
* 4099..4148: 1.7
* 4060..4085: -0.6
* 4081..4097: 1.3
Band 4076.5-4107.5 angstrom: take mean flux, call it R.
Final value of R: 17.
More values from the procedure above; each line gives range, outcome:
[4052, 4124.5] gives 17.7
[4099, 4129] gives 17.3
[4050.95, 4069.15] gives 18.9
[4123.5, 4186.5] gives 18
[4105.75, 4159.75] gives 17.8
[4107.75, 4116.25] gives 16.9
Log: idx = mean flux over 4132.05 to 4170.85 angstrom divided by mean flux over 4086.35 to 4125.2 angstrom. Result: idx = 1.08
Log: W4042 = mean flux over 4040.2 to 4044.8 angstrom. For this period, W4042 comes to 19.6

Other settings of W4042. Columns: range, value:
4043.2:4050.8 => 19.5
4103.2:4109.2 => 14.7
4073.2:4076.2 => 19.9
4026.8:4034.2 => 19.7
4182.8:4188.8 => 17.4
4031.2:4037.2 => 17.8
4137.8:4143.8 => 17.5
